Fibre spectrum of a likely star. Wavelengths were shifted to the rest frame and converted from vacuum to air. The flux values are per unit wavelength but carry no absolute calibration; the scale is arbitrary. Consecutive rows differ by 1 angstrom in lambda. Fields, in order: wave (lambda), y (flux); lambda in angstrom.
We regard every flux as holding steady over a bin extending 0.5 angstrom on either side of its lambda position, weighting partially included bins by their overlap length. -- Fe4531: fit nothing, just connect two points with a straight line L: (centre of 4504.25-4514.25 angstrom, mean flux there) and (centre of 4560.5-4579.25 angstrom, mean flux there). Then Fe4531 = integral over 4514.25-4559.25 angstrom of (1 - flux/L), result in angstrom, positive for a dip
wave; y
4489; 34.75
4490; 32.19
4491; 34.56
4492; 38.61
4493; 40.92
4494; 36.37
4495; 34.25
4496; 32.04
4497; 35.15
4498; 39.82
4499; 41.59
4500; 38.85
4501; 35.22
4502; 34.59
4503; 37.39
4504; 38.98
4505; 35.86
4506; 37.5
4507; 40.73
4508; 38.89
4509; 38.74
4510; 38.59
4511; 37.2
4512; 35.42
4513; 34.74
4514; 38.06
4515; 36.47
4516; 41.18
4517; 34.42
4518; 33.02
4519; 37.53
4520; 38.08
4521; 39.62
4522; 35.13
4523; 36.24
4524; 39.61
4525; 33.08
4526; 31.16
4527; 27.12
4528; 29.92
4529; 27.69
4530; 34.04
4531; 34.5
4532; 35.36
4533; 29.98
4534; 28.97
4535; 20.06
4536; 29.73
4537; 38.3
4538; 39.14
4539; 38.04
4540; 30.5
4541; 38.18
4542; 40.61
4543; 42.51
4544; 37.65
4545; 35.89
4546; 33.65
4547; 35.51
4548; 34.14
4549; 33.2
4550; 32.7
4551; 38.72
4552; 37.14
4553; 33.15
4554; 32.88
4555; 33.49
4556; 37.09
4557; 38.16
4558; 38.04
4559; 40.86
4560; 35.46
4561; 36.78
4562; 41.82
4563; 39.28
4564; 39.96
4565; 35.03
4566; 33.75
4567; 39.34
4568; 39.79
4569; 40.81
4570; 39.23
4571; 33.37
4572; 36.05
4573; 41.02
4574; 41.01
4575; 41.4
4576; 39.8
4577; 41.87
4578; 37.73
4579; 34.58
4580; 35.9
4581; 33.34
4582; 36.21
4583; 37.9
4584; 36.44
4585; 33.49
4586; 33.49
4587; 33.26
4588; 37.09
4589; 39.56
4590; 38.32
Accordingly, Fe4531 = 3.7 angstrom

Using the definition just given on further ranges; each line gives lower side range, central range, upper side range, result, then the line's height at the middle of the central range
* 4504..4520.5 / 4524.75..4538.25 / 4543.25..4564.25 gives 2.1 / 36.9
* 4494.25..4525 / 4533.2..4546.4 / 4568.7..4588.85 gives 0.8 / 37.1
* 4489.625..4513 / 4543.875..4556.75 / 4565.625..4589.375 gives 0.8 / 37.3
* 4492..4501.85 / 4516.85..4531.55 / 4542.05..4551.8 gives 1.0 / 36.6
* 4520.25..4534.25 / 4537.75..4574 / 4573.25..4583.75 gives -1.2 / 35.9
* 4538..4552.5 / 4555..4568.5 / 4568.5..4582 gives -0.2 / 37.3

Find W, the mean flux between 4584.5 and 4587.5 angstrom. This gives 33.4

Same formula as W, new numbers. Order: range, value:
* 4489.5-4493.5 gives 36.6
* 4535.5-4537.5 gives 34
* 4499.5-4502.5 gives 36.2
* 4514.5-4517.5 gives 37.4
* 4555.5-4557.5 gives 37.6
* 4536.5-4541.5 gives 36.8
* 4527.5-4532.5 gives 32.3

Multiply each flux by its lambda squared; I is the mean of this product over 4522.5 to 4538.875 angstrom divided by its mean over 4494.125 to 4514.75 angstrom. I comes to 0.88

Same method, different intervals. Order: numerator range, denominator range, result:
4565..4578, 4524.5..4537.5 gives 1.28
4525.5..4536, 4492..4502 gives 0.82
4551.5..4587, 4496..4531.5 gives 1.06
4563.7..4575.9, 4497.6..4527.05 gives 1.07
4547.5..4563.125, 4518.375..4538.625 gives 1.11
